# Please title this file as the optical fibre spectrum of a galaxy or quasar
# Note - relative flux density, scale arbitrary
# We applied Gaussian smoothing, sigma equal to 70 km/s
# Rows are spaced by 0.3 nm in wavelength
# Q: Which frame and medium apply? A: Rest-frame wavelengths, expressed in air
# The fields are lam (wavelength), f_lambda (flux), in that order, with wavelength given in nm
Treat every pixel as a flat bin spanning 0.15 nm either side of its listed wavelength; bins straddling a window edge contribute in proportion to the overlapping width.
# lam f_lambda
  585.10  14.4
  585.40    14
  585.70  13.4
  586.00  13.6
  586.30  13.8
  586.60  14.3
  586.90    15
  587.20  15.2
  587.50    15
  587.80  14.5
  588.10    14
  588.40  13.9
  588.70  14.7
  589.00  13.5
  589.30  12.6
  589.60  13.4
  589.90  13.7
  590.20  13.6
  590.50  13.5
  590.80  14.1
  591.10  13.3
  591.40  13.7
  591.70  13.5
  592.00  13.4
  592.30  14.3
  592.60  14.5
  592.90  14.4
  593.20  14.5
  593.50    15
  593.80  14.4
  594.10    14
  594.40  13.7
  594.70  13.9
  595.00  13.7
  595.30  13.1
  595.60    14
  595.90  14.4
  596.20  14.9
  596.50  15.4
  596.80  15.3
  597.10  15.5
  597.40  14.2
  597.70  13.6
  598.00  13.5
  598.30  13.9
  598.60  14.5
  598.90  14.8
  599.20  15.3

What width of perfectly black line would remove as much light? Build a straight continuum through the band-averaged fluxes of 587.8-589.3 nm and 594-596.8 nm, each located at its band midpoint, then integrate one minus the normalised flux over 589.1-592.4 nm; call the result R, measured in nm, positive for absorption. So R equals 0.11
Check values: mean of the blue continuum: 13.9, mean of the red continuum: 14.2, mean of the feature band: 13.5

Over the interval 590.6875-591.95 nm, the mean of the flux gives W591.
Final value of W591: 13.6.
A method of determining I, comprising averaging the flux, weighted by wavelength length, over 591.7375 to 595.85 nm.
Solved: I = 14.1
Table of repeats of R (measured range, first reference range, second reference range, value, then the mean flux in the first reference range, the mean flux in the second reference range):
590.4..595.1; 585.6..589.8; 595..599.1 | 0.08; 14.1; 14.4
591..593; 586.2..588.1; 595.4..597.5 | 0.11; 14.6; 14.8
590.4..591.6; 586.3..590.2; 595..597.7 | 0.05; 14.1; 14.5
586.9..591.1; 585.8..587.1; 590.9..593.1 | 0.02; 14.2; 13.9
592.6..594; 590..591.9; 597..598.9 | -0.07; 13.6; 14.2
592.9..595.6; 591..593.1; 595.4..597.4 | 0.06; 13.9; 14.8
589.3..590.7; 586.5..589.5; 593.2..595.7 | 0.07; 14.3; 14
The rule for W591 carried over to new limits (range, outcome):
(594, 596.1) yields 13.9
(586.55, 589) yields 14.5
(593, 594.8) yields 14.3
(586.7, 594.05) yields 14.1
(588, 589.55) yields 13.7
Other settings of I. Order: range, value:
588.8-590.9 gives 13.5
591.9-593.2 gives 14.2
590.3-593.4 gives 13.9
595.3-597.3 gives 14.8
